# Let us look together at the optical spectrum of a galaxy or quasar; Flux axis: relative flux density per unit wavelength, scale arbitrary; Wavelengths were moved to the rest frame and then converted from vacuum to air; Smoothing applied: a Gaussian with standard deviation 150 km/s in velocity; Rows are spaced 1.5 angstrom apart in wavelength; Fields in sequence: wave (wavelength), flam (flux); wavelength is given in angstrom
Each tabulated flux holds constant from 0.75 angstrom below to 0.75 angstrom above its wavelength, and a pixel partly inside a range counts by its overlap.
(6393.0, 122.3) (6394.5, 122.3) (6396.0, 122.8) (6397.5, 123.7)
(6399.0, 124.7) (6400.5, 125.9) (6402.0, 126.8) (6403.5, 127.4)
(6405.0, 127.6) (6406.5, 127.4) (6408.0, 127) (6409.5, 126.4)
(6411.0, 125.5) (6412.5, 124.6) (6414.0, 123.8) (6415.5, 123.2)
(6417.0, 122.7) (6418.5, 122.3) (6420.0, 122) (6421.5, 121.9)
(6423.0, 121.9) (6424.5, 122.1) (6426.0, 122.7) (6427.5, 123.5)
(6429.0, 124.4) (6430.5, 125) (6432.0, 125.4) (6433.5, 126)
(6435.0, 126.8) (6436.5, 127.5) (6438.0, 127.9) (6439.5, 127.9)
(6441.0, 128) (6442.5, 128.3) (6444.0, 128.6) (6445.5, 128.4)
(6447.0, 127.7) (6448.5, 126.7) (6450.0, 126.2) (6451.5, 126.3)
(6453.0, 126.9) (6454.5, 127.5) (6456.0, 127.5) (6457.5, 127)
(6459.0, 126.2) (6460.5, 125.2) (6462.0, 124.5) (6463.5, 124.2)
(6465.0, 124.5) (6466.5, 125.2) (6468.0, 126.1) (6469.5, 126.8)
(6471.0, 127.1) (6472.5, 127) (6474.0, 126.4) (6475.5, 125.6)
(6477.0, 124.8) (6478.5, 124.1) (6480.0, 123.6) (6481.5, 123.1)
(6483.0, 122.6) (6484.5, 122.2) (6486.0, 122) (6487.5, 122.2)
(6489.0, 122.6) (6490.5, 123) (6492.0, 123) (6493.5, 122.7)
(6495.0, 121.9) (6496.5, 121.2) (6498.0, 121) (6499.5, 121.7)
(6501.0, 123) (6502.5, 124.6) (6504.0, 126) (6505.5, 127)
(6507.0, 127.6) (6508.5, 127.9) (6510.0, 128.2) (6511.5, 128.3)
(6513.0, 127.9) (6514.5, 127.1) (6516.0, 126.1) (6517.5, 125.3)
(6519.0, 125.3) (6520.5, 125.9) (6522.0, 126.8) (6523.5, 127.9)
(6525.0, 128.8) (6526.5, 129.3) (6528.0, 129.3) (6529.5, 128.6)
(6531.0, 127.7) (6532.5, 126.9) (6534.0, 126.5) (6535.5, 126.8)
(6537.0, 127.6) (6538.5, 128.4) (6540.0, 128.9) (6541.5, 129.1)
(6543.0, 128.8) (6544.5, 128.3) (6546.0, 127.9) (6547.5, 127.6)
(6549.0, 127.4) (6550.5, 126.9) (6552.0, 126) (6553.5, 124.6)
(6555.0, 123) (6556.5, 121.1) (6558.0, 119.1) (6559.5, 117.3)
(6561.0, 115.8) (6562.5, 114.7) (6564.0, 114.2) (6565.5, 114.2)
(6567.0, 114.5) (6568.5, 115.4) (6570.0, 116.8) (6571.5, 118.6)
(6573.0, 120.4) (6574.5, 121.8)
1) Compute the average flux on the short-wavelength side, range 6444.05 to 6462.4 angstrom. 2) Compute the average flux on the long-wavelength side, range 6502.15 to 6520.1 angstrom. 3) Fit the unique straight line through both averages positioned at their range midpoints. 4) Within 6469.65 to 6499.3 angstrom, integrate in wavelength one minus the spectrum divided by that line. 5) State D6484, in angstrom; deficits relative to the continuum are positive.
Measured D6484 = 0.8 angstrom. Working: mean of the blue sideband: 127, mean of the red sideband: 127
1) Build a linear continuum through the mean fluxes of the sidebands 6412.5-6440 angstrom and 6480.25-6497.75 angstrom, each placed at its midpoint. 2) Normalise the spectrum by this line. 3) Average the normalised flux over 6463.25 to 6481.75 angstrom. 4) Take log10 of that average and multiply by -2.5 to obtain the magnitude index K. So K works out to -0.02 mag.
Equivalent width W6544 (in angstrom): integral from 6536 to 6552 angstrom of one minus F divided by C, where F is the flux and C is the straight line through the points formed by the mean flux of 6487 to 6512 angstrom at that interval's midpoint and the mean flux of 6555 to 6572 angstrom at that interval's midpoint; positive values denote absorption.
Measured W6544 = -1.2 angstrom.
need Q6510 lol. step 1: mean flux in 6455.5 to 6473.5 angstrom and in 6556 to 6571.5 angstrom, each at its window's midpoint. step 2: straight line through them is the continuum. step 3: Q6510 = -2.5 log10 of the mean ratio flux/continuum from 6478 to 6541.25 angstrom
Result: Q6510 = -0.04 mag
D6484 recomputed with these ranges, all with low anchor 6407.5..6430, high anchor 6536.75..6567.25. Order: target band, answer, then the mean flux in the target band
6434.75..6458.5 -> -0.76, 127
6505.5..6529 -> -0.79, 127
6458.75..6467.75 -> -0.11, 125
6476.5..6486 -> 0.01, 123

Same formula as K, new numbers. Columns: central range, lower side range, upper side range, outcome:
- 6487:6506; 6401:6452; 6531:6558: 0.03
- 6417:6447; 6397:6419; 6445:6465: 0.00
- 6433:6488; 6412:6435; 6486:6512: -0.02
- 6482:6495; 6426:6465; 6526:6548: 0.04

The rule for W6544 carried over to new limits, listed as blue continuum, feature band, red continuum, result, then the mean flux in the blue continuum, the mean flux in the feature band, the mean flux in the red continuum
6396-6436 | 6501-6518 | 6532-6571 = -0.5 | 125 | 127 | 123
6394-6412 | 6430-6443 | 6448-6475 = -0.1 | 126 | 127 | 126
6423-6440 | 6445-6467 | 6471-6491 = -0.3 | 125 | 126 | 124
